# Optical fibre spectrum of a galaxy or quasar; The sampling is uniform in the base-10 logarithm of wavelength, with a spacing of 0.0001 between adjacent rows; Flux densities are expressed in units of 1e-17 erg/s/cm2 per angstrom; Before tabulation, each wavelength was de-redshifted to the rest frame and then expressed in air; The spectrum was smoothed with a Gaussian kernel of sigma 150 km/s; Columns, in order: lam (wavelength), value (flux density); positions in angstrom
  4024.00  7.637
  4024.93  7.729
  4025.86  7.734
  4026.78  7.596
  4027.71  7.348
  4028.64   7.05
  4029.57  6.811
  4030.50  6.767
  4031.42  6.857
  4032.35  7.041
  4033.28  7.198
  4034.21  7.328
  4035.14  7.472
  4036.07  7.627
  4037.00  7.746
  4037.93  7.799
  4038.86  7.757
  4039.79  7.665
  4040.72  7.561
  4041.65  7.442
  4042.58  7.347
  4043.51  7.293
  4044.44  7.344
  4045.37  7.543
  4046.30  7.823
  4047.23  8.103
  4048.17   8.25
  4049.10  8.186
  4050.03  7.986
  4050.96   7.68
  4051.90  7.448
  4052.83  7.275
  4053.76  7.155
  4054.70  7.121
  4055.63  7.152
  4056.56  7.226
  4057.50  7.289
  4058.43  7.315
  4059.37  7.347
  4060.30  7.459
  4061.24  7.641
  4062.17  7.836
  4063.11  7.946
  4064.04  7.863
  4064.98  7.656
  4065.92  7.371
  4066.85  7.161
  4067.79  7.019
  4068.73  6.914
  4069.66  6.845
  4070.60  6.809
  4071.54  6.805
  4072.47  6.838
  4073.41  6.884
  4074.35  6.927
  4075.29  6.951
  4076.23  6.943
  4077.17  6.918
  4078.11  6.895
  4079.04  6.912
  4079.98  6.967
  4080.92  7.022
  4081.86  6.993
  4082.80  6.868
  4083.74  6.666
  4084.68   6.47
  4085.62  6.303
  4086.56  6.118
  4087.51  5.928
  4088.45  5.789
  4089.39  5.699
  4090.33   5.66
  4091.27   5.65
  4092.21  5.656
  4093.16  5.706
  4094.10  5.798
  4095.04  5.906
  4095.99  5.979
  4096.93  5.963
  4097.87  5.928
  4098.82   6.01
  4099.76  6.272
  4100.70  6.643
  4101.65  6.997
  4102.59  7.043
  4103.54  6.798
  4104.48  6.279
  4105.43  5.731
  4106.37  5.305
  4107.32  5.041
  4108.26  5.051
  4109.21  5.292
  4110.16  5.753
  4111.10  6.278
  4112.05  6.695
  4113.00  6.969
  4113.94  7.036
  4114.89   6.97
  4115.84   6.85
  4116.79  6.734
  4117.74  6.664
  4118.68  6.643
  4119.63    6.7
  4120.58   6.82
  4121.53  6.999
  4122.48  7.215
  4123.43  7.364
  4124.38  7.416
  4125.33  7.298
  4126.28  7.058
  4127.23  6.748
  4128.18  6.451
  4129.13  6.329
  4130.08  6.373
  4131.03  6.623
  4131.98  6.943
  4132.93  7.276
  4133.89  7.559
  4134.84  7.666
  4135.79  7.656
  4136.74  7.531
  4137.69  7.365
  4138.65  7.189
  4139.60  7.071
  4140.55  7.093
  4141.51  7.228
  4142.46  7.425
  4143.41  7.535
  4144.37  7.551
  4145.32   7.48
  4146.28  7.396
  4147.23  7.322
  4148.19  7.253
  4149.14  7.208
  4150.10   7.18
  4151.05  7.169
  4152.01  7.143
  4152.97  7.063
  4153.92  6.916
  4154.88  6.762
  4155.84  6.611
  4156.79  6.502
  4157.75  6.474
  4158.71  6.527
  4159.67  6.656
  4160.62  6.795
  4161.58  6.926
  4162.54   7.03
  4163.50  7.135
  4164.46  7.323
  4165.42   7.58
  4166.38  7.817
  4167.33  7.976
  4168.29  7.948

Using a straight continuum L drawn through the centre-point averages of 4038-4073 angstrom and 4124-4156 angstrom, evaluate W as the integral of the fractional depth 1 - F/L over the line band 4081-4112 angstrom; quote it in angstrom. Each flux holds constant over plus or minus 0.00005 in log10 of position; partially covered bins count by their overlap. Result 5.2 angstrom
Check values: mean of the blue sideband 7.45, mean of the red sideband 7.15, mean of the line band 6.07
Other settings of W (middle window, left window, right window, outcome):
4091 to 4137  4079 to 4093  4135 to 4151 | 1.9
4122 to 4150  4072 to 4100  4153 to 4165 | -2.2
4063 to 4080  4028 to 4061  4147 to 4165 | 0.6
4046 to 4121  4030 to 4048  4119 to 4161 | 5.7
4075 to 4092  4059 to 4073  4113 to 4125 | 1.7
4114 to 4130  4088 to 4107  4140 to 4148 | -0.4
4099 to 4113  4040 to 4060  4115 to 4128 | 1.9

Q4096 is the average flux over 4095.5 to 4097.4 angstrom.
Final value 5.96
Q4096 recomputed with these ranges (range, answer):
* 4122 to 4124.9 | 7.33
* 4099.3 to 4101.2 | 6.46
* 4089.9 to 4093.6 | 5.66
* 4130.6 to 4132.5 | 6.81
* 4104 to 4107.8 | 5.6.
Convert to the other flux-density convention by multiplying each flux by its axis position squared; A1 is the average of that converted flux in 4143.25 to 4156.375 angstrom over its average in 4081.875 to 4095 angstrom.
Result 1.2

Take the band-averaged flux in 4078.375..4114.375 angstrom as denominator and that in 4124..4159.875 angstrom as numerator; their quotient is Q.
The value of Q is 1.1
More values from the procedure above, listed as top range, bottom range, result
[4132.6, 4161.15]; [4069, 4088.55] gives 1.06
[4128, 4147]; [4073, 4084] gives 1.04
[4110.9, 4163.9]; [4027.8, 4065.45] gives 0.94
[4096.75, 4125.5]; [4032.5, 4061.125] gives 0.86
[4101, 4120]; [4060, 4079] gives 0.88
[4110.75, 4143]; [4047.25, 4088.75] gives 0.98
